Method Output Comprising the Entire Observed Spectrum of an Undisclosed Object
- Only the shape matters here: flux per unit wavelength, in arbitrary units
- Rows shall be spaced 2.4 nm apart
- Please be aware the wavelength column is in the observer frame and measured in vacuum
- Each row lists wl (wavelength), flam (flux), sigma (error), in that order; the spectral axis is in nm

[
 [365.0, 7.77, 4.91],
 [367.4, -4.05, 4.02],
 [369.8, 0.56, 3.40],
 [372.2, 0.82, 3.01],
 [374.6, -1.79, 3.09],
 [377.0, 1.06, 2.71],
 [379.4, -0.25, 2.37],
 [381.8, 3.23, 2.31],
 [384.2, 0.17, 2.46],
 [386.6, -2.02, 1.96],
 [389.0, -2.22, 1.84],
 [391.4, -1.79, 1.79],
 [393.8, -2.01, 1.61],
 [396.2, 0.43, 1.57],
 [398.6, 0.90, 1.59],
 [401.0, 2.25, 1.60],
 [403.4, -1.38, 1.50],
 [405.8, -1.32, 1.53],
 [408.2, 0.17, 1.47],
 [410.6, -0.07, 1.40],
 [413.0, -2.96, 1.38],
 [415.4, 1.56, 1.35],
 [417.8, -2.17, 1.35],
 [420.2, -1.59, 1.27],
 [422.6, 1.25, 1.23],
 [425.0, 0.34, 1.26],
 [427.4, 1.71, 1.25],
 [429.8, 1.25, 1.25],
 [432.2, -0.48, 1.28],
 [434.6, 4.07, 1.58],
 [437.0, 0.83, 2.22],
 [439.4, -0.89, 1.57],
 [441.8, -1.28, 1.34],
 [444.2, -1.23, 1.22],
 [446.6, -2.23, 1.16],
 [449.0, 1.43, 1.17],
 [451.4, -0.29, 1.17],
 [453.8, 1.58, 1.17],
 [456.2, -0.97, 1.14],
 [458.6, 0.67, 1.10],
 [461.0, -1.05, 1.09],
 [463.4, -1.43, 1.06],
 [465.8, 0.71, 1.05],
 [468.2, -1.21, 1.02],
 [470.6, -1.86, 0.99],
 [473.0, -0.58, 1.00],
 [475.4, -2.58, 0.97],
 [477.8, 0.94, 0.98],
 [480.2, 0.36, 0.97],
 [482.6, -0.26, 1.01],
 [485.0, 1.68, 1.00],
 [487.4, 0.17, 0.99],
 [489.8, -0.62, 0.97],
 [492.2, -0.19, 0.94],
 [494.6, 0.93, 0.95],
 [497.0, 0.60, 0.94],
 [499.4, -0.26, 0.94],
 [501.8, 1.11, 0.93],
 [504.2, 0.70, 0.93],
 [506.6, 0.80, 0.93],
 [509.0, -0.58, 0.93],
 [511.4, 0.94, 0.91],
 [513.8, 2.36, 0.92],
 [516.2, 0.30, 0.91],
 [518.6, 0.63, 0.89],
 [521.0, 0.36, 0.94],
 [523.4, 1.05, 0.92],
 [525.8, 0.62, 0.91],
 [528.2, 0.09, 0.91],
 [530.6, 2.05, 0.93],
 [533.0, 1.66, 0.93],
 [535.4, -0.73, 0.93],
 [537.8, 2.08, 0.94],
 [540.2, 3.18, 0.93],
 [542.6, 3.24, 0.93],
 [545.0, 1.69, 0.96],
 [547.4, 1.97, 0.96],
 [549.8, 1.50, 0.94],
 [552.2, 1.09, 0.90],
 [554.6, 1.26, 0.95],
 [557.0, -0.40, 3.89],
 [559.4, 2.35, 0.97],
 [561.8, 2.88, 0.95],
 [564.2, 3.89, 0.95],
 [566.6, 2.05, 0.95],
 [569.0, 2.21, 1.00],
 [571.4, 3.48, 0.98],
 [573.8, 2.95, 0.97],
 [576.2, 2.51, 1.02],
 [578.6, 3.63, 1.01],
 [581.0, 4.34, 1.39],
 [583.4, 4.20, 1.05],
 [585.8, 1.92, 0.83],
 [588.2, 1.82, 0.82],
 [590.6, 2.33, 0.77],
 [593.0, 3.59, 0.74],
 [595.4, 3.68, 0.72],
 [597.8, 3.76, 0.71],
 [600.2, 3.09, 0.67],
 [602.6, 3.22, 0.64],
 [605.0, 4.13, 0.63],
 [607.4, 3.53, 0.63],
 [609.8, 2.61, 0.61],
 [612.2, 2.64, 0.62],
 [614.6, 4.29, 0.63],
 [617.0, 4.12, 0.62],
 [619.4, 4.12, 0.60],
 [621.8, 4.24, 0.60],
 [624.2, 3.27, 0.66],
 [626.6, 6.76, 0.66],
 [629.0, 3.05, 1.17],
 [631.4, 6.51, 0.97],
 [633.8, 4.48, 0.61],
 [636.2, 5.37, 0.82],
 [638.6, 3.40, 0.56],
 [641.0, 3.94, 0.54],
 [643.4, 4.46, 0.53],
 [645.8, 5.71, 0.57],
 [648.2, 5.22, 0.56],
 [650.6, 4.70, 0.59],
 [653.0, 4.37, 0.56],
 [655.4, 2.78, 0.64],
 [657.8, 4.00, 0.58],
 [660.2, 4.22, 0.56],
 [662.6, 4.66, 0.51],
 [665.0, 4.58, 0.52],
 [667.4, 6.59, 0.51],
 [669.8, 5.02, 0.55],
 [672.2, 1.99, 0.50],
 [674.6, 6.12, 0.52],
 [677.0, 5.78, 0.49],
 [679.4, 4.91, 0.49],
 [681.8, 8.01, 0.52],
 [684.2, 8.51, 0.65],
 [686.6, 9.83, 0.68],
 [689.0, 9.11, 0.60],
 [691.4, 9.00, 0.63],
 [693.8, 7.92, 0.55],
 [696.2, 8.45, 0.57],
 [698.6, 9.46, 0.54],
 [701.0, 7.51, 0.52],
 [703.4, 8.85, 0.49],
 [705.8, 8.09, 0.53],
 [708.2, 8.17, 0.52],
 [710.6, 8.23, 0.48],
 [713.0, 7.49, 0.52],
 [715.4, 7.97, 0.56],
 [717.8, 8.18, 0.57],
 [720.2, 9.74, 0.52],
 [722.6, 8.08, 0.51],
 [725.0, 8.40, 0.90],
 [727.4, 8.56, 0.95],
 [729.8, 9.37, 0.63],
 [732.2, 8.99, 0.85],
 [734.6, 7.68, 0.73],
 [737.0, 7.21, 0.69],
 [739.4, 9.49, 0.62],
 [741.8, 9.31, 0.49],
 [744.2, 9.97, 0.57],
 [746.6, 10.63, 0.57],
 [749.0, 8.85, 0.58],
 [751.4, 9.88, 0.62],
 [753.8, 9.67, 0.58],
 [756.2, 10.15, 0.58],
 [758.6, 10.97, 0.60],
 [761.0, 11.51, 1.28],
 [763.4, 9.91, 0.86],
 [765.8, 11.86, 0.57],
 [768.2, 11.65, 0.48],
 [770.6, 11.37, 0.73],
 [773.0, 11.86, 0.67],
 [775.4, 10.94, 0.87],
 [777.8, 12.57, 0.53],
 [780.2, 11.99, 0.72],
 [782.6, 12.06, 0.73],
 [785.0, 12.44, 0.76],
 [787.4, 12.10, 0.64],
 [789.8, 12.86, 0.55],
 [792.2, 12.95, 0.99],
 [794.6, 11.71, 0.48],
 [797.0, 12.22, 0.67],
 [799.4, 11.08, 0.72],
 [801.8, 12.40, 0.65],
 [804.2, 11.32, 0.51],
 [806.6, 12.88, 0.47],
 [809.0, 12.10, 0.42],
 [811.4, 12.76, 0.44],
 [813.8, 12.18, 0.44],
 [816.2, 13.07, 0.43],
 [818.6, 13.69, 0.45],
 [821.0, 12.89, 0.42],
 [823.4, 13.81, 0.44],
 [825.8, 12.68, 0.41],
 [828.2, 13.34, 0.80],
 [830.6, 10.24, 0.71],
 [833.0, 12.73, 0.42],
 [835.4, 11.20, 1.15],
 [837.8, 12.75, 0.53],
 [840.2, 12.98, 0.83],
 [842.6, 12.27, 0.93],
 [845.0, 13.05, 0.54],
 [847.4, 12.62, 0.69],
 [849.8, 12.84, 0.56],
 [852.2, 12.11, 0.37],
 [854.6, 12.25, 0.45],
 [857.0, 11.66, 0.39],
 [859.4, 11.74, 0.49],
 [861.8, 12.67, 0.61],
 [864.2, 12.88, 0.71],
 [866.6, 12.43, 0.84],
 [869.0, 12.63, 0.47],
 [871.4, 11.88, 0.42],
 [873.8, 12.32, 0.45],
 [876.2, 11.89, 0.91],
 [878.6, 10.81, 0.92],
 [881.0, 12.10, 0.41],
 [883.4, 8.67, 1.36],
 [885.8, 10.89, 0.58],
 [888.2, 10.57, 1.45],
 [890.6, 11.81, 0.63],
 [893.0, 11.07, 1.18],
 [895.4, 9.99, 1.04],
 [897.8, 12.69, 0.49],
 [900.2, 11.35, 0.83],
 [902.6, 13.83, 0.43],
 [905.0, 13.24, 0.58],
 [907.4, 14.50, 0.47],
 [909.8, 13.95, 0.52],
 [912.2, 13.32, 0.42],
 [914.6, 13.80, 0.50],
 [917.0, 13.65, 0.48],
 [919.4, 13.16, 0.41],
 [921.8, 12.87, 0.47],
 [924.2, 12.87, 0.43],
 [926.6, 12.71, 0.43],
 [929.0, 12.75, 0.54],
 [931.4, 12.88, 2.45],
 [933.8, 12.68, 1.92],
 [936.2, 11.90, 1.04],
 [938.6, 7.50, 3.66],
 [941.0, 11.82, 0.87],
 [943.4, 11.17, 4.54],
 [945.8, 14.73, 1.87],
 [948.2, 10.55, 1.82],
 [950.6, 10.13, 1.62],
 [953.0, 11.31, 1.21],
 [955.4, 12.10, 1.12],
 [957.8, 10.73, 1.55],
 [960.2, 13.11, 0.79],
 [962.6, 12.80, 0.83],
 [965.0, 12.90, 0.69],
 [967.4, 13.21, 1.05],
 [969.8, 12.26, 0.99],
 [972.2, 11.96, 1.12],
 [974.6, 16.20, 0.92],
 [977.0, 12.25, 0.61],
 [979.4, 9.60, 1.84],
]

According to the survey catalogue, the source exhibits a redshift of 0.708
